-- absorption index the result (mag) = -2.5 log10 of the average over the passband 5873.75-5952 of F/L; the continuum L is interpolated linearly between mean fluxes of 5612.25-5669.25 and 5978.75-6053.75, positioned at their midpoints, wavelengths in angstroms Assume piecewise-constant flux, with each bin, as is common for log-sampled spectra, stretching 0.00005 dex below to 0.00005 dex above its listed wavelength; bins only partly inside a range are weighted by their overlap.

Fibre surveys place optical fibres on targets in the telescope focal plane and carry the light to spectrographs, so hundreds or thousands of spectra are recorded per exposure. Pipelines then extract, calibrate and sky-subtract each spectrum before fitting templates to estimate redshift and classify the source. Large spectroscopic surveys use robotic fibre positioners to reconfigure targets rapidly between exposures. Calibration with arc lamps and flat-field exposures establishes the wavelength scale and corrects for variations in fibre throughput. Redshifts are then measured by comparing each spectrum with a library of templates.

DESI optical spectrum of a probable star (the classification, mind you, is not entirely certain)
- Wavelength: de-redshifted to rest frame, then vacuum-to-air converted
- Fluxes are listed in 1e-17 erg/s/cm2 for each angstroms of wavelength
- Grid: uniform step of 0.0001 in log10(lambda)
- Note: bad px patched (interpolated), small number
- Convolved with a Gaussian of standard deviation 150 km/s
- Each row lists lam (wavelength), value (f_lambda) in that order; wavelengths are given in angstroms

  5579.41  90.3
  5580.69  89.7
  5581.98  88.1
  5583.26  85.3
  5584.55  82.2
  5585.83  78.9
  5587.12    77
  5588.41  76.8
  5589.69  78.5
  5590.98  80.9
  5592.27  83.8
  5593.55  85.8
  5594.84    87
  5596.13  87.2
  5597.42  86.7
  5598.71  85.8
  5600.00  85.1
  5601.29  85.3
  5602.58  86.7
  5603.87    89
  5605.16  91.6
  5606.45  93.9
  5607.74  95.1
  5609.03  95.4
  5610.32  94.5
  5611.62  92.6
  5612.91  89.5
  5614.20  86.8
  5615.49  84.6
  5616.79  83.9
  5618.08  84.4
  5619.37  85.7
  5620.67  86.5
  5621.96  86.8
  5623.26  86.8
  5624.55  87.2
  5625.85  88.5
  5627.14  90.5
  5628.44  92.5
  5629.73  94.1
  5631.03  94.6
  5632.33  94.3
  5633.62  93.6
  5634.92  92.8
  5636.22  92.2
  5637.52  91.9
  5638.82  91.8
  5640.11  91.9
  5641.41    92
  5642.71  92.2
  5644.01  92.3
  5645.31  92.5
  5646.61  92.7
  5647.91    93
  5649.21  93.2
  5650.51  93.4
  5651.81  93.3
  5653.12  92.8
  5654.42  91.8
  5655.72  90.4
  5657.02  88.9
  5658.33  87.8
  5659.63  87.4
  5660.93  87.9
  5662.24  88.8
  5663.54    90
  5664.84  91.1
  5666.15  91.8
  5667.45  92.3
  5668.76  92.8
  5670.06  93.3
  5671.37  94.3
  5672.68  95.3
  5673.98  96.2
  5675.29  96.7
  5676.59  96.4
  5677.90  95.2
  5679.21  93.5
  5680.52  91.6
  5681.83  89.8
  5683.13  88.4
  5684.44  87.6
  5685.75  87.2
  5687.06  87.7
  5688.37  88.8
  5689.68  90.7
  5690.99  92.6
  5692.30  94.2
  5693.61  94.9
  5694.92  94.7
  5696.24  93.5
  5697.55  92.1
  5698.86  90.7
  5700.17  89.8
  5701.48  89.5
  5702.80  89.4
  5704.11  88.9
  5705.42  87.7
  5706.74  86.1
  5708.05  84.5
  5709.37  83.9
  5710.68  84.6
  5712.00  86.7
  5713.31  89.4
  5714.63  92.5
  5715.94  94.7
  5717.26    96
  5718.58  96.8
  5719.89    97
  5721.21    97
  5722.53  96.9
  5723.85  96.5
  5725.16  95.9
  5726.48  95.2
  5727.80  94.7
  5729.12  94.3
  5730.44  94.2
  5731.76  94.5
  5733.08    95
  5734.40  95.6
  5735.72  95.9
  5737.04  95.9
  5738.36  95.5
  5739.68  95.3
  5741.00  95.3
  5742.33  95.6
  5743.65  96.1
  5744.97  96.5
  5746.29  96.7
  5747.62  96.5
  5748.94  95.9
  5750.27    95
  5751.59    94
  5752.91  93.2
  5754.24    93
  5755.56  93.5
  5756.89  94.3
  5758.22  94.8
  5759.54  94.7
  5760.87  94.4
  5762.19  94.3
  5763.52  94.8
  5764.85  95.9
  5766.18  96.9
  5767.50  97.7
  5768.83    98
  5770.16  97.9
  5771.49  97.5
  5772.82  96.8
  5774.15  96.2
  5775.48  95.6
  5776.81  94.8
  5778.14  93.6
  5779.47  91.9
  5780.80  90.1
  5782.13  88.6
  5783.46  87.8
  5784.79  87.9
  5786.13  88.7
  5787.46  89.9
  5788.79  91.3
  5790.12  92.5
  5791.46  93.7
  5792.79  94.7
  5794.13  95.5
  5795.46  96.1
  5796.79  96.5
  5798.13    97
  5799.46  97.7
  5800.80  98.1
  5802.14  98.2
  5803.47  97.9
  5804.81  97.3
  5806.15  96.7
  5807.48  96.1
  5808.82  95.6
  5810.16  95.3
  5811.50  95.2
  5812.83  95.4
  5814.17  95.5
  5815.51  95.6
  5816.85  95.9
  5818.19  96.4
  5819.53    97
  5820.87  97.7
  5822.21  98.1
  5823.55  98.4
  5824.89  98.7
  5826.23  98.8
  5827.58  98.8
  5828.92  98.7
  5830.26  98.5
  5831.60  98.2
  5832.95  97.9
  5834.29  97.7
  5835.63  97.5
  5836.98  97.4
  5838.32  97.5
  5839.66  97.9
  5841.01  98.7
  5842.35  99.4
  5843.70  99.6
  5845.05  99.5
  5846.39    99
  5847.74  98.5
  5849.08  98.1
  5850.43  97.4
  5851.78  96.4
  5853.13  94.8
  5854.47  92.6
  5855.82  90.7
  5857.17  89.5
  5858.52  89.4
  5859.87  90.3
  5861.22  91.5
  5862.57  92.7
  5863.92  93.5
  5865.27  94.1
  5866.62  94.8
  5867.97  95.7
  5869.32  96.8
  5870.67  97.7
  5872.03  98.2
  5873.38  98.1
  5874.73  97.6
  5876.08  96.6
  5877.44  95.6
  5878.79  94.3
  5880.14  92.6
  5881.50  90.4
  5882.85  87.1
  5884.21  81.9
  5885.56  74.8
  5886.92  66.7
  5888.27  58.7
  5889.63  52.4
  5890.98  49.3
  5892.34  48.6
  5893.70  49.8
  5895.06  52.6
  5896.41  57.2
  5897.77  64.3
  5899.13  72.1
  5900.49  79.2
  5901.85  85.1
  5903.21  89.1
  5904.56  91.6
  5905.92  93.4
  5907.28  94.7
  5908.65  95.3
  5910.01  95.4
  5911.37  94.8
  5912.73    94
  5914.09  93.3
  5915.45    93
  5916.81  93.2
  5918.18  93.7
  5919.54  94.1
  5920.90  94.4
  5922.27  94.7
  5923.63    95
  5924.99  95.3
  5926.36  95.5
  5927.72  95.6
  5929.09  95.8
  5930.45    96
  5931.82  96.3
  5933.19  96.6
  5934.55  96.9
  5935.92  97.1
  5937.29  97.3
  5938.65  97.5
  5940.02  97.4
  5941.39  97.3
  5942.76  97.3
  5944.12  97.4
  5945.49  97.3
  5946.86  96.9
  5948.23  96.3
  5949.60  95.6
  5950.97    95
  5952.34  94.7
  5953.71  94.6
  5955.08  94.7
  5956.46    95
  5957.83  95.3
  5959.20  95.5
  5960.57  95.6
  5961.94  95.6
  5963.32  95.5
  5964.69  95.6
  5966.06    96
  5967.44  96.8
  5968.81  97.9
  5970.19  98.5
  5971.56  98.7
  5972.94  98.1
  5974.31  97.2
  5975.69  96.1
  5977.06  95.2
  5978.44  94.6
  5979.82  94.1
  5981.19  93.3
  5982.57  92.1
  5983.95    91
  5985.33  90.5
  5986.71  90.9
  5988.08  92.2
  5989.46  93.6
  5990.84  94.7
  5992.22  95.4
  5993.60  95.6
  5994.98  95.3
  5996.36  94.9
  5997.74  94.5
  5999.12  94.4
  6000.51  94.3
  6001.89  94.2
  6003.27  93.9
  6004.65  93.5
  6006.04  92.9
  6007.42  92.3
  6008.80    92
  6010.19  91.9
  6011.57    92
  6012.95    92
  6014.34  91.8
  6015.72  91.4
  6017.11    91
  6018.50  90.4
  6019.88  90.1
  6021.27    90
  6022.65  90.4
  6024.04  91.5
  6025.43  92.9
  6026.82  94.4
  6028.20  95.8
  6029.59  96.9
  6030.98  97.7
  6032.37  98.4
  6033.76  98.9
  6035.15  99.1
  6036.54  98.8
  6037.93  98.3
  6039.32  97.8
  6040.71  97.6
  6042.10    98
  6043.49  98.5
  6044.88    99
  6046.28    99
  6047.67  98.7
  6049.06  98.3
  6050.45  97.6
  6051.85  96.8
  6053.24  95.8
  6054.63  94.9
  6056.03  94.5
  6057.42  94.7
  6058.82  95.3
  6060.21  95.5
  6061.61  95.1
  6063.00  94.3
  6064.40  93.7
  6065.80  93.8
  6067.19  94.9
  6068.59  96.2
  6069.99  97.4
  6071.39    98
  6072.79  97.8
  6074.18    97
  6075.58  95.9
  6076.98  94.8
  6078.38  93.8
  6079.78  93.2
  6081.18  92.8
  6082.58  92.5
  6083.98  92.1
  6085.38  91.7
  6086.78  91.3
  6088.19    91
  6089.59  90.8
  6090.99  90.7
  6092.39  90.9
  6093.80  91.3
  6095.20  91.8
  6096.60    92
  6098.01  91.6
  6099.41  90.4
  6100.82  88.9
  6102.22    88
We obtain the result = 0.07 mag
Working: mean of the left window 90.4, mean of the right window 94.6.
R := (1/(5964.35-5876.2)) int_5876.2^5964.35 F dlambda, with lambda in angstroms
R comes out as 88.2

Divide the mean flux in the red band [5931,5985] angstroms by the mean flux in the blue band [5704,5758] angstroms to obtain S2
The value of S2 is 1.02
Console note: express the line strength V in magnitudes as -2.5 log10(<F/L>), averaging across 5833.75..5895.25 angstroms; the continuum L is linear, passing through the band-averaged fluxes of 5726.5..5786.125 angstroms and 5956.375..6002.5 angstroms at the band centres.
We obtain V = 0.07 mag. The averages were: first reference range 94.6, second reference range 95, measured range 88.6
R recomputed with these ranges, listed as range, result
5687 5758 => 93.1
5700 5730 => 91.7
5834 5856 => 97.4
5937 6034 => 94.6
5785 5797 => 92.9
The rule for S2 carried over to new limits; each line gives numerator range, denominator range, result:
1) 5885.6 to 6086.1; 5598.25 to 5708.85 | 1.02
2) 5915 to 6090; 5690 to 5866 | 1.00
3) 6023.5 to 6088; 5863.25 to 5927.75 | 1.12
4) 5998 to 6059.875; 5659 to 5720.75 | 1.04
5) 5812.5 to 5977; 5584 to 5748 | 1.01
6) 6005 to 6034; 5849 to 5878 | 0.98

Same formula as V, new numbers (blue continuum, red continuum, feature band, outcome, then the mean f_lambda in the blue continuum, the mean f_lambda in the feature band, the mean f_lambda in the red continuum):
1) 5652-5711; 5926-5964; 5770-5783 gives -0.016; 90.8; 94.1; 96.1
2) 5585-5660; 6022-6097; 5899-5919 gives 0.024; 89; 91.1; 95.2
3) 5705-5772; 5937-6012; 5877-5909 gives 0.249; 94.2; 75.3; 95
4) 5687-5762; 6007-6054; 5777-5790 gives 0.039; 93.2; 90.3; 95.2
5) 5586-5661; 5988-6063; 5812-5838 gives -0.063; 89.1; 97.5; 94.9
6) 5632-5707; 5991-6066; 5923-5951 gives -0.027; 91.6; 96.5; 94.9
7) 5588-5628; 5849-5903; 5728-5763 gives -0.117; 87.3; 95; 83.3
